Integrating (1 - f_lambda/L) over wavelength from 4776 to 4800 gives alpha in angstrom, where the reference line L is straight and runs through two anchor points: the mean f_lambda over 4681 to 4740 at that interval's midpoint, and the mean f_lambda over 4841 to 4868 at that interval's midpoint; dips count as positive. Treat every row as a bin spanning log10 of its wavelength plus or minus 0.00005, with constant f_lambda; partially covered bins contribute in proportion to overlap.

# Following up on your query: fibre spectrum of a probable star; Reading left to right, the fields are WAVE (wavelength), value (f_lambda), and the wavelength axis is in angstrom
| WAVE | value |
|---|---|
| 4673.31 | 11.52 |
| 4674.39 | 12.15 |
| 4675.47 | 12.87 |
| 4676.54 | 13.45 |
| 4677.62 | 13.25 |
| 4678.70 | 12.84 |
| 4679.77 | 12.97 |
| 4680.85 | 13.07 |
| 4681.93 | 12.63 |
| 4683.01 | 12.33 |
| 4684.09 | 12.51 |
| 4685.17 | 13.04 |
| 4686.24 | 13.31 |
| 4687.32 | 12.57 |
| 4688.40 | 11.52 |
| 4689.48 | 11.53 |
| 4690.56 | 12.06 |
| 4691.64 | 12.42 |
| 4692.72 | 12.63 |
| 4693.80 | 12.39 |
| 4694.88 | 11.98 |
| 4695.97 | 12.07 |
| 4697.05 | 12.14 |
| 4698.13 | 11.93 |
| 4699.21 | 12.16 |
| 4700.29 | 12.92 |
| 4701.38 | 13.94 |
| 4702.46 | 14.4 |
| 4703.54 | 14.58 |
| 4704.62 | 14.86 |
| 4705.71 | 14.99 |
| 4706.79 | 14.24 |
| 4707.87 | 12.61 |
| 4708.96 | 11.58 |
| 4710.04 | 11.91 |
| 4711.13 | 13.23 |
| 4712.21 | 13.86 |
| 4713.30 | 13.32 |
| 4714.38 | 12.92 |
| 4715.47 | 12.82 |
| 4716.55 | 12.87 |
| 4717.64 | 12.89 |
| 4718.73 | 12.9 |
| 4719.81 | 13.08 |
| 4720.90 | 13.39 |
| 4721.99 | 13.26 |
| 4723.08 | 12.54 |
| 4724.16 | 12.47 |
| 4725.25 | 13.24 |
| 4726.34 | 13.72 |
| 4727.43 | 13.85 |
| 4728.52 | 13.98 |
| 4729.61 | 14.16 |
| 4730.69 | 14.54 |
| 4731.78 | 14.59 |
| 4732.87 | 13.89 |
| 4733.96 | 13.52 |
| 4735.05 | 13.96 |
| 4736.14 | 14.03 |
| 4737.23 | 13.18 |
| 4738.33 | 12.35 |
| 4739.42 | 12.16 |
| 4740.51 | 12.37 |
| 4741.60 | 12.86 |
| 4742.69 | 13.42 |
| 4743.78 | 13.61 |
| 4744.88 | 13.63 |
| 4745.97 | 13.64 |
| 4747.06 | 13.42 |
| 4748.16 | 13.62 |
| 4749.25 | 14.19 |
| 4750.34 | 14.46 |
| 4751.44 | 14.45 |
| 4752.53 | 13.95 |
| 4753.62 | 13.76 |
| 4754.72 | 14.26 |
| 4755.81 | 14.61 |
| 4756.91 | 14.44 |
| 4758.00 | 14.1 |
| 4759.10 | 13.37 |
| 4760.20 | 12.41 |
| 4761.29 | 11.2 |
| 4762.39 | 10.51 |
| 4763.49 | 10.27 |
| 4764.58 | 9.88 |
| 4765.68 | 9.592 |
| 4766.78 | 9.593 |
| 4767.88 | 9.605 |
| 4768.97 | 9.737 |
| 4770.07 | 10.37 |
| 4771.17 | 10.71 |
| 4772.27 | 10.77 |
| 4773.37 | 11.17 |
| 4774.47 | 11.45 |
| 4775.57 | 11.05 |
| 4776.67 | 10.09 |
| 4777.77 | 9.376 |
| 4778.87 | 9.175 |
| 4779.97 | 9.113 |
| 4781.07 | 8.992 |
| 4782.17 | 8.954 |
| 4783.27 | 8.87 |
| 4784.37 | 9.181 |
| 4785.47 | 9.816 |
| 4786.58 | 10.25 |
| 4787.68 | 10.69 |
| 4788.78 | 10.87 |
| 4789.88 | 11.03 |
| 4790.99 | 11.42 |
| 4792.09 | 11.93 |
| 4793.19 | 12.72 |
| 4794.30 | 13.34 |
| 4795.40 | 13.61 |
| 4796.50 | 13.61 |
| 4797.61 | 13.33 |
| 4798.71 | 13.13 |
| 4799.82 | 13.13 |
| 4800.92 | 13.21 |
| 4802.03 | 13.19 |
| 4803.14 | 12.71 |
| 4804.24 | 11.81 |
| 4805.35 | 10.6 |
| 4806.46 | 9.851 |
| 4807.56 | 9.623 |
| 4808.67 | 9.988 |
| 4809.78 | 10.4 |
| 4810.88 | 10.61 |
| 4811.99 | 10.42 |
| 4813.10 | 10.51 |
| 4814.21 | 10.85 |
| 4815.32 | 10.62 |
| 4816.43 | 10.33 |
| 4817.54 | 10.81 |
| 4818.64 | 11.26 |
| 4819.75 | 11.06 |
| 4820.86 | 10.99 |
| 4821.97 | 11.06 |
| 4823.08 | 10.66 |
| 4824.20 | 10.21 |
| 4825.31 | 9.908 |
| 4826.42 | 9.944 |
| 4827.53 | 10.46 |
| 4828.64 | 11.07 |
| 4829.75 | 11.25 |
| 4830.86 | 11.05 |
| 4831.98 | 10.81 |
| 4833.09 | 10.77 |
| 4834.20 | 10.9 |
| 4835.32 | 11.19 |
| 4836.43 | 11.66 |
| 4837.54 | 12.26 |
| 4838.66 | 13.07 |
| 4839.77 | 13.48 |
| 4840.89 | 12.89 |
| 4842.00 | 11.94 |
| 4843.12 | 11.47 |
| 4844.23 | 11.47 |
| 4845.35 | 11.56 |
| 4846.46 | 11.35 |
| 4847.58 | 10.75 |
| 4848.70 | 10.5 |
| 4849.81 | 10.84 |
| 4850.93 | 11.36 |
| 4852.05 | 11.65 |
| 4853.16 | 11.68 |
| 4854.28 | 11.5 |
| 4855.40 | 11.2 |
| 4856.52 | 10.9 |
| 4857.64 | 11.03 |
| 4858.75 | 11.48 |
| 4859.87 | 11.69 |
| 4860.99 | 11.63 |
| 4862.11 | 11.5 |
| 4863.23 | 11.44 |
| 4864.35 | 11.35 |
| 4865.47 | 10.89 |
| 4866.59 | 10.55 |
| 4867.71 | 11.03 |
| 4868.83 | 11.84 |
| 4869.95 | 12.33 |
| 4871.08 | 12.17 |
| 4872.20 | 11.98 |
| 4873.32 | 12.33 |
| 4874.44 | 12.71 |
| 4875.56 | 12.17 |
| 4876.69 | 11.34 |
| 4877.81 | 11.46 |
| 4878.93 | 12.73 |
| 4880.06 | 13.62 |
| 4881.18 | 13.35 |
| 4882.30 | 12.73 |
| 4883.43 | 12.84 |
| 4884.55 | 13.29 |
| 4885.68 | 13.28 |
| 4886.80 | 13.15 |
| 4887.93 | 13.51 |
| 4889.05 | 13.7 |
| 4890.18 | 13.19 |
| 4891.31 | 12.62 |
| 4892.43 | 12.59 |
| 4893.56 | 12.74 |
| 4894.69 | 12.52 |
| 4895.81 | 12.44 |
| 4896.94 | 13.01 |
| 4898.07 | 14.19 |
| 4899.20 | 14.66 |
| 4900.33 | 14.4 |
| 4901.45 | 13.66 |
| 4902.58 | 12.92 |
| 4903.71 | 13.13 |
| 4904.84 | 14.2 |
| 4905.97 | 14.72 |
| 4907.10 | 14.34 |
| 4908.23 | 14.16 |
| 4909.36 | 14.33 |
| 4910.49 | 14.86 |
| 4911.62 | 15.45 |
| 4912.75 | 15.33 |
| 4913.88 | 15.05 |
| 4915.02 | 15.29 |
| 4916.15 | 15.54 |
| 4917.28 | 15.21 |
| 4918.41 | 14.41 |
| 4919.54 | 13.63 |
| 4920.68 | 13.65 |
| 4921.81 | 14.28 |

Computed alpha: 2.2 angstrom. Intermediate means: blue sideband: 13.1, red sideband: 11.3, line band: 11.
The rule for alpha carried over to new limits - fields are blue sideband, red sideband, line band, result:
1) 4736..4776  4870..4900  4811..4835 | 3.6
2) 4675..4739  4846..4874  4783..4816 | 1.8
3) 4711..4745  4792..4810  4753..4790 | 5.2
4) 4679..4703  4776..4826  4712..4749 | -4.2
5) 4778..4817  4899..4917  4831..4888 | 5.1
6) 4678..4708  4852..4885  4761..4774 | 2.3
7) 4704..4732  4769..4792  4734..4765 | -3.7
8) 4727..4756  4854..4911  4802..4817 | 2.8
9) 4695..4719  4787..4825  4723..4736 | -1.0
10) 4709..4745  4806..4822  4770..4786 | 2.4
